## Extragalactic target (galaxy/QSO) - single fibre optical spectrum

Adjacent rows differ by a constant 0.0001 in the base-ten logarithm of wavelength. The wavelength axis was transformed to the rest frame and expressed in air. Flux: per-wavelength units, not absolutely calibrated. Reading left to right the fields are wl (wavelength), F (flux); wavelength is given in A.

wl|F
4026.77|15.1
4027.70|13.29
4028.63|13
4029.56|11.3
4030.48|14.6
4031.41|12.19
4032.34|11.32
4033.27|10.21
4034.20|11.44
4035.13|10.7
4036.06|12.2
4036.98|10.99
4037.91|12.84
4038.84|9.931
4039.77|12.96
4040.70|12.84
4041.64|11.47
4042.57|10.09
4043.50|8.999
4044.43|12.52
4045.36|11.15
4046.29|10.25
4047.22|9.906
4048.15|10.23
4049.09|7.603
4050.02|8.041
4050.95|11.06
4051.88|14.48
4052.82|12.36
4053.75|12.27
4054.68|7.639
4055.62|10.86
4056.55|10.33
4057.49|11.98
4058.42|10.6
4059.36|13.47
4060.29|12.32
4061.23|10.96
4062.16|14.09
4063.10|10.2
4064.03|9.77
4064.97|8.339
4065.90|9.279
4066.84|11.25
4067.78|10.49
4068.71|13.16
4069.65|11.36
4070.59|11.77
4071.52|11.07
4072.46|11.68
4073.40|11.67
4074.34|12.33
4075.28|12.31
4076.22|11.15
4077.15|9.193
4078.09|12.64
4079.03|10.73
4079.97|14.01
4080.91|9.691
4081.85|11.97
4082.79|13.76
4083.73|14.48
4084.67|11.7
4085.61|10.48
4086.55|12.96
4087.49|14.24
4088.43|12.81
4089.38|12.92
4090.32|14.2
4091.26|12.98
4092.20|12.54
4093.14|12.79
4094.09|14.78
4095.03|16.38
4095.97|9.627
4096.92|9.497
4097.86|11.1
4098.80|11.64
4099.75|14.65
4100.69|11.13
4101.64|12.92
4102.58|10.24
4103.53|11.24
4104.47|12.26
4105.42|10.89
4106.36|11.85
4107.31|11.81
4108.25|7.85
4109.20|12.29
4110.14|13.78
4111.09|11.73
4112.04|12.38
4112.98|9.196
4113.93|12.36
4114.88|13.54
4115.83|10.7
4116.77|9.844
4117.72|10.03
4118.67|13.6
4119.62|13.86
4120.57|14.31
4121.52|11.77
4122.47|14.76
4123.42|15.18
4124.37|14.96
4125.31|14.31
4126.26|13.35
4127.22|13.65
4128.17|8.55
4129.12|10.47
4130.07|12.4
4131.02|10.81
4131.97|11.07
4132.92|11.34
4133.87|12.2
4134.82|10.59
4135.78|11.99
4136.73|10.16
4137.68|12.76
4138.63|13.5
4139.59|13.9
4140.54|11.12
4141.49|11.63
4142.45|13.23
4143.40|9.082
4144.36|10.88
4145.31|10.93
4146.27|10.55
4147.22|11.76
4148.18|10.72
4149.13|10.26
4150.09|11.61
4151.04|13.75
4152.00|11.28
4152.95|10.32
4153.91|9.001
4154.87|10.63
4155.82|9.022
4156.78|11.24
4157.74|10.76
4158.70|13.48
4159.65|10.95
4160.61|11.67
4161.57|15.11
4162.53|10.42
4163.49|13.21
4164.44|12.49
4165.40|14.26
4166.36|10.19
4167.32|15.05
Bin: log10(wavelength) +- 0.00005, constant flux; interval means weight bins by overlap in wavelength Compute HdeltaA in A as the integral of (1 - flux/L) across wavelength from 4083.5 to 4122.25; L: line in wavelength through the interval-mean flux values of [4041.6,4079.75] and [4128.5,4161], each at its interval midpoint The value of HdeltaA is -3.5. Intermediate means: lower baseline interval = 11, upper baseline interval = 11.3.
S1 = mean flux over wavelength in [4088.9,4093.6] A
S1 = 13.1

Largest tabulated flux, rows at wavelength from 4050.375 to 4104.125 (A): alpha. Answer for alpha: 16.38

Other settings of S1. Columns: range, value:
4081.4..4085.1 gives 13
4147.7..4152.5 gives 11.5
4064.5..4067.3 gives 9.62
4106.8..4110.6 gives 11.4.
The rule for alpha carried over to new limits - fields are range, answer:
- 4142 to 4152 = 13.75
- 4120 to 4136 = 15.18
